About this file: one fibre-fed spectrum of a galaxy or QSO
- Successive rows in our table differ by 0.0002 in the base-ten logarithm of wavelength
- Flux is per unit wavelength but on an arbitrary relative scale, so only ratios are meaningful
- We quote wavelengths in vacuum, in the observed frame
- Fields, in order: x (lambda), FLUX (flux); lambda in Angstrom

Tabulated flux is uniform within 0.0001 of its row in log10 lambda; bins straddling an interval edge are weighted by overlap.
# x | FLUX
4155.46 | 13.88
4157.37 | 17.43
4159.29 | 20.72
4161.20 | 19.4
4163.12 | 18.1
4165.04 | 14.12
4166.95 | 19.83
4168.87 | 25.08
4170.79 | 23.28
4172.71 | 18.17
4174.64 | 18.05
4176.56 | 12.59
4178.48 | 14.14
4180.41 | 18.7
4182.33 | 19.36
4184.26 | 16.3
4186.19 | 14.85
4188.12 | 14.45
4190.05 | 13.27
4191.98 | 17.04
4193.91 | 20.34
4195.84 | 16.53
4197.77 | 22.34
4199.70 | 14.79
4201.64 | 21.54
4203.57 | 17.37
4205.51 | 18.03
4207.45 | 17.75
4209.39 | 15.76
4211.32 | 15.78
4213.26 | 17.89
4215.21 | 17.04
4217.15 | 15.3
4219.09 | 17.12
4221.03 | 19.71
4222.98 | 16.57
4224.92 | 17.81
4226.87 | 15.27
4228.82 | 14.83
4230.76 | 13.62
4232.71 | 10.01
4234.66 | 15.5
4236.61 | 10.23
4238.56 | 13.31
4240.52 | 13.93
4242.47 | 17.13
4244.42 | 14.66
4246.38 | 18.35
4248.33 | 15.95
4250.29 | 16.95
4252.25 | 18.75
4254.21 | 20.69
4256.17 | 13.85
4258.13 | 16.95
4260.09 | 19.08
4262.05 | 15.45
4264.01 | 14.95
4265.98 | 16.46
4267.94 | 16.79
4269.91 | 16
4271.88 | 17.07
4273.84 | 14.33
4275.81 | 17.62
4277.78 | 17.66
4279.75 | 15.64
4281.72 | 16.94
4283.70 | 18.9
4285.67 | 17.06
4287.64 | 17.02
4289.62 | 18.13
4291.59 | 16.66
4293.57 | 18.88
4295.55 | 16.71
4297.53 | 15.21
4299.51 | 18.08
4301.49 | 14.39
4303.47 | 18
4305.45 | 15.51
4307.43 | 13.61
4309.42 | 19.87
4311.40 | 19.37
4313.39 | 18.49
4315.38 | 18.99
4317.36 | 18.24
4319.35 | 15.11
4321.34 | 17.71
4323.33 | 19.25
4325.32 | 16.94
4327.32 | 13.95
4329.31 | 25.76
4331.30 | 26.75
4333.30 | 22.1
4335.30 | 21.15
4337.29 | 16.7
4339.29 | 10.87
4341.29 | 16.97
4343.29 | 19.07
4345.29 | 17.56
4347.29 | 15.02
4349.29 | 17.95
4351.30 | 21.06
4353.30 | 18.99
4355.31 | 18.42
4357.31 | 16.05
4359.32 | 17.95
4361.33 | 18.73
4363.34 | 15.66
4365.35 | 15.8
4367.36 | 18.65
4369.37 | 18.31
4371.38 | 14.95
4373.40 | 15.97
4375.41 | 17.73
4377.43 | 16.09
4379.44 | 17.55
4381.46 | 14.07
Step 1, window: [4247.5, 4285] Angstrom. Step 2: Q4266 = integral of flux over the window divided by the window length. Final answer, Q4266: 16.8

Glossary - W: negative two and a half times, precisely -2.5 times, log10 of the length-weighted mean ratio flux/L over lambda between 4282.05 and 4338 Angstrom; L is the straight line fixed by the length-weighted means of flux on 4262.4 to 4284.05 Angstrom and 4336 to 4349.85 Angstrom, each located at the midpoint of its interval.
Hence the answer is -0.110 mag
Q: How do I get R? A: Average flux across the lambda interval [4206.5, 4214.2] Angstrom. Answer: 16.8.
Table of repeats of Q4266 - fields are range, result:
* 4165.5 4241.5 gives 16.7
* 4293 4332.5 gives 18.1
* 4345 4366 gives 17.6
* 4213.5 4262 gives 16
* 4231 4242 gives 12.9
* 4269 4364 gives 17.7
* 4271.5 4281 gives 16.5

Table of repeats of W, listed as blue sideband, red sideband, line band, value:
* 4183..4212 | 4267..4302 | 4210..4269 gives 0.066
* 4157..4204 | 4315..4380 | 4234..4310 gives 0.093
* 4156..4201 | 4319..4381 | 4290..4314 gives 0.049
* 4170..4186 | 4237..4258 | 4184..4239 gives 0.038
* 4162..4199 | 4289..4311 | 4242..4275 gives 0.032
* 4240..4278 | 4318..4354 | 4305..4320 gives 0.025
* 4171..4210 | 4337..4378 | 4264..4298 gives 0.018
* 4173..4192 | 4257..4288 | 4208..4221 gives -0.038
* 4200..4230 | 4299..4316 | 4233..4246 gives 0.213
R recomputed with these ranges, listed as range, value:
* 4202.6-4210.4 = 17.2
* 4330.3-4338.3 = 21.7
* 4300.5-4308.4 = 15.4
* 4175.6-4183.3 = 16.2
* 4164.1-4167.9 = 17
